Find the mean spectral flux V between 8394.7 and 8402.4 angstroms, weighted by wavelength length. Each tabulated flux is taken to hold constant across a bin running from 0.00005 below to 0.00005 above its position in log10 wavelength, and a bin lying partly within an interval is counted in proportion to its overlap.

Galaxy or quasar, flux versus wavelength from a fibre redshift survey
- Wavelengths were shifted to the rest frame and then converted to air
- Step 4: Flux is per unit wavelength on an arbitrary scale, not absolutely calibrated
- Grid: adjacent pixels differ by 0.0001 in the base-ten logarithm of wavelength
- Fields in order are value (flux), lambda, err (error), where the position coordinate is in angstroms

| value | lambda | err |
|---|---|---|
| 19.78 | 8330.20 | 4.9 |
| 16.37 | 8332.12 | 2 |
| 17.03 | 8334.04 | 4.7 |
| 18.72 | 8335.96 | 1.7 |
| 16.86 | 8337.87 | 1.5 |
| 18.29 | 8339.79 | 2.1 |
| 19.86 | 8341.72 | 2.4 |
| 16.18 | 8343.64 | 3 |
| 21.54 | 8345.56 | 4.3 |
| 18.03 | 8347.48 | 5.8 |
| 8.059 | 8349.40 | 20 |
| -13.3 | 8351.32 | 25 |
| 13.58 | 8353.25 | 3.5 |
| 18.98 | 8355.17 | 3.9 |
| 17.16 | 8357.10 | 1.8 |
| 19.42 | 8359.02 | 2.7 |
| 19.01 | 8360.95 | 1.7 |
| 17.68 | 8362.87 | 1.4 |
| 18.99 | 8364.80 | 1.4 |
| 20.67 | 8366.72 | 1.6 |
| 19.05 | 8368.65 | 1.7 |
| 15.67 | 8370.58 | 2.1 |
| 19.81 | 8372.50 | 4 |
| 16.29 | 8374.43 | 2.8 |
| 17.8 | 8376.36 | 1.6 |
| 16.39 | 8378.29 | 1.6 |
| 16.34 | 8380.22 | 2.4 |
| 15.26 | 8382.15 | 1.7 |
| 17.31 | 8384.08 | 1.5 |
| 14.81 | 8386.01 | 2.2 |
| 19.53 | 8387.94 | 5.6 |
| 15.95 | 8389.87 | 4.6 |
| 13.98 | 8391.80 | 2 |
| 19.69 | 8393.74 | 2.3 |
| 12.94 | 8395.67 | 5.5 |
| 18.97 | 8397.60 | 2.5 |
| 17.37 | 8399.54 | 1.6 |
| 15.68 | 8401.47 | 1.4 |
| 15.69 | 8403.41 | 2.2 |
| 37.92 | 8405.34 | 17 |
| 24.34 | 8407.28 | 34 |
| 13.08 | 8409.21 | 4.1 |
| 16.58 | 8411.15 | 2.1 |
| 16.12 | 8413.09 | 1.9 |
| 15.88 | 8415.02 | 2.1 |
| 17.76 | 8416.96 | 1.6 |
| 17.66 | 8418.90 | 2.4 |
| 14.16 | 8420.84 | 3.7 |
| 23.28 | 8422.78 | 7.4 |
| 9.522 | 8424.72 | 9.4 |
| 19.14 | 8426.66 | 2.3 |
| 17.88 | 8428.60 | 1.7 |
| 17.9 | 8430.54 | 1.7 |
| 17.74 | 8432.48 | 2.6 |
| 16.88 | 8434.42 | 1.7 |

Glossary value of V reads 16.3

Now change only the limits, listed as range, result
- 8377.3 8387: 16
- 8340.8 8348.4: 18.9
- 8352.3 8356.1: 16.3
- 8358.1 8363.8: 18.7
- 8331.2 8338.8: 17.3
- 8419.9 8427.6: 16.5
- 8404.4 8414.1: 21.5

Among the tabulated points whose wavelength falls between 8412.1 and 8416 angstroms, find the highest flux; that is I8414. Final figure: 16.12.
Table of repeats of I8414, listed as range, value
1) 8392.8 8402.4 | 19.69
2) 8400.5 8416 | 37.92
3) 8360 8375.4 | 20.67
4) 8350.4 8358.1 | 18.98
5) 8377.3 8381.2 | 16.39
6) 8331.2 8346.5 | 21.54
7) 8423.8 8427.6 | 19.14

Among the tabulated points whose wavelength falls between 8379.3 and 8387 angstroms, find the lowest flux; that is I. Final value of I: 14.81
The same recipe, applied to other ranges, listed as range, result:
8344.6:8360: -13.3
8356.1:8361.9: 17.16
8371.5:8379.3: 16.29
